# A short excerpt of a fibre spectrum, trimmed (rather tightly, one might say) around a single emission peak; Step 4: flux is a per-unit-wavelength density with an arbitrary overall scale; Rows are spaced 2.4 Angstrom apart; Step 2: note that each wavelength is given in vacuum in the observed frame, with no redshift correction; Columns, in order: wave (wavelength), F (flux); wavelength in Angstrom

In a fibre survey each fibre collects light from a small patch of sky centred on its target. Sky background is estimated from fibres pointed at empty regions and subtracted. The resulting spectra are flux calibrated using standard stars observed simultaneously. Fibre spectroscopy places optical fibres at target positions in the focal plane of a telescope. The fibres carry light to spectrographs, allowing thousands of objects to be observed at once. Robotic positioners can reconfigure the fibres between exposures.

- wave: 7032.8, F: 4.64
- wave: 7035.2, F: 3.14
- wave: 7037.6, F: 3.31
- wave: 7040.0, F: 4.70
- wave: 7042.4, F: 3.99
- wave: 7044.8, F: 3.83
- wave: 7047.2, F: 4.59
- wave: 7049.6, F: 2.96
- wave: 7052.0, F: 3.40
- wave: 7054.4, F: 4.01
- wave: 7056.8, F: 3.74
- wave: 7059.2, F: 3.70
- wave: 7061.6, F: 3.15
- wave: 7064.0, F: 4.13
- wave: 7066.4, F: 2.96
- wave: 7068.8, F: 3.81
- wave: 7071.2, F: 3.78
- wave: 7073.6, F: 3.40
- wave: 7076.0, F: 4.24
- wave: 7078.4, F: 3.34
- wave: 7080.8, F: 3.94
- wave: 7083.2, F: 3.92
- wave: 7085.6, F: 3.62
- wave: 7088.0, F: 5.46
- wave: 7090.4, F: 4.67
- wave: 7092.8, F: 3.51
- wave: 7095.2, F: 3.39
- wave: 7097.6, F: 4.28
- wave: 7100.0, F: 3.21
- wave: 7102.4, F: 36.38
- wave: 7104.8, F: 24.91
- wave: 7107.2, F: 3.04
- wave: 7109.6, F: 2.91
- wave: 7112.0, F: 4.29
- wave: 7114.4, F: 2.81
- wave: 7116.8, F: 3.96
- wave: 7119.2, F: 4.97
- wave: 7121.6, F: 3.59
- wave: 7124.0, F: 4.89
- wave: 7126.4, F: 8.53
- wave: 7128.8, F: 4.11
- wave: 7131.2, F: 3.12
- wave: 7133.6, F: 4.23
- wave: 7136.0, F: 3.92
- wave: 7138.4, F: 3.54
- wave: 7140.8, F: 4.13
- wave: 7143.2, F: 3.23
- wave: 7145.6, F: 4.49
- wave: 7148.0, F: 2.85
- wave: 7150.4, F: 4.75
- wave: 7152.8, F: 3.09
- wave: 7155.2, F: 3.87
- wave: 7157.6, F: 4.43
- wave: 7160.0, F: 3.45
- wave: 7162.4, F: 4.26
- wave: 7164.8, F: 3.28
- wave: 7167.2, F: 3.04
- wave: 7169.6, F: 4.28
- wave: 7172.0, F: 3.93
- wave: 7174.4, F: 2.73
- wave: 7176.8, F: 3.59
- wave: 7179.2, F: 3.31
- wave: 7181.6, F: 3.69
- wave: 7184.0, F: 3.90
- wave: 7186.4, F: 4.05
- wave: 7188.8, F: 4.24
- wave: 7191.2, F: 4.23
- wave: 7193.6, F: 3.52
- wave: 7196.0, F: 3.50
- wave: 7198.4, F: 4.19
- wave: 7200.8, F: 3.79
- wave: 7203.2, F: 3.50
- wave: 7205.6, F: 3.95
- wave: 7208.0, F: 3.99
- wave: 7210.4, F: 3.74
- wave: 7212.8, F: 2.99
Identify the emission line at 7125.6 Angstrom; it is [N II] 6583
